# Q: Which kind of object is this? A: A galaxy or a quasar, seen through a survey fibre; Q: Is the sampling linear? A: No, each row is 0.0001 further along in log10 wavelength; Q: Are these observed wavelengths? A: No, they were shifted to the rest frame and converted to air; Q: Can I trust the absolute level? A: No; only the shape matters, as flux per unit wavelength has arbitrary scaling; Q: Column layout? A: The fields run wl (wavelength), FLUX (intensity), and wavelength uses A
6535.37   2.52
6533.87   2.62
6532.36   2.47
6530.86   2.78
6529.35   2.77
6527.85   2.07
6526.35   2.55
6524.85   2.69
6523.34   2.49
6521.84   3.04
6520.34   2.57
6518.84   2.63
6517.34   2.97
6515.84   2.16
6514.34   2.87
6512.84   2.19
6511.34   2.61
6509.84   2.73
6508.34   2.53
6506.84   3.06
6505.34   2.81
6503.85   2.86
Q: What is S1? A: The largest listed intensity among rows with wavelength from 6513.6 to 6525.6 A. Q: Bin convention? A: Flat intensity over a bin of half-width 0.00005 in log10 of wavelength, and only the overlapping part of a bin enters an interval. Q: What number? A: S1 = 3.04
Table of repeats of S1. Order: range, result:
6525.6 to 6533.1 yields 2.78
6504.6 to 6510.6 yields 3.06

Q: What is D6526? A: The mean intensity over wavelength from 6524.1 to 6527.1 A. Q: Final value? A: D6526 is 2.62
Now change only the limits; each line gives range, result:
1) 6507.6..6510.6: 2.63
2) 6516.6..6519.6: 2.8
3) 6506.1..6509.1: 2.79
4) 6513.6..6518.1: 2.67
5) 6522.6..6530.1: 2.51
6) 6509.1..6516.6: 2.51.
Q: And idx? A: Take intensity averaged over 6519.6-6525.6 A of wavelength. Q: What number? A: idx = 2.7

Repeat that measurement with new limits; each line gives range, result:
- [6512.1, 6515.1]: 2.53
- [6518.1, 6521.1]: 2.6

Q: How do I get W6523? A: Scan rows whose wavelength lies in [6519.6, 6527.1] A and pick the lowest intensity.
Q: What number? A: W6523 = 2.49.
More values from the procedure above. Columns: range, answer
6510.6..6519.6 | 2.16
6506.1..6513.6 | 2.19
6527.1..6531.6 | 2.07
